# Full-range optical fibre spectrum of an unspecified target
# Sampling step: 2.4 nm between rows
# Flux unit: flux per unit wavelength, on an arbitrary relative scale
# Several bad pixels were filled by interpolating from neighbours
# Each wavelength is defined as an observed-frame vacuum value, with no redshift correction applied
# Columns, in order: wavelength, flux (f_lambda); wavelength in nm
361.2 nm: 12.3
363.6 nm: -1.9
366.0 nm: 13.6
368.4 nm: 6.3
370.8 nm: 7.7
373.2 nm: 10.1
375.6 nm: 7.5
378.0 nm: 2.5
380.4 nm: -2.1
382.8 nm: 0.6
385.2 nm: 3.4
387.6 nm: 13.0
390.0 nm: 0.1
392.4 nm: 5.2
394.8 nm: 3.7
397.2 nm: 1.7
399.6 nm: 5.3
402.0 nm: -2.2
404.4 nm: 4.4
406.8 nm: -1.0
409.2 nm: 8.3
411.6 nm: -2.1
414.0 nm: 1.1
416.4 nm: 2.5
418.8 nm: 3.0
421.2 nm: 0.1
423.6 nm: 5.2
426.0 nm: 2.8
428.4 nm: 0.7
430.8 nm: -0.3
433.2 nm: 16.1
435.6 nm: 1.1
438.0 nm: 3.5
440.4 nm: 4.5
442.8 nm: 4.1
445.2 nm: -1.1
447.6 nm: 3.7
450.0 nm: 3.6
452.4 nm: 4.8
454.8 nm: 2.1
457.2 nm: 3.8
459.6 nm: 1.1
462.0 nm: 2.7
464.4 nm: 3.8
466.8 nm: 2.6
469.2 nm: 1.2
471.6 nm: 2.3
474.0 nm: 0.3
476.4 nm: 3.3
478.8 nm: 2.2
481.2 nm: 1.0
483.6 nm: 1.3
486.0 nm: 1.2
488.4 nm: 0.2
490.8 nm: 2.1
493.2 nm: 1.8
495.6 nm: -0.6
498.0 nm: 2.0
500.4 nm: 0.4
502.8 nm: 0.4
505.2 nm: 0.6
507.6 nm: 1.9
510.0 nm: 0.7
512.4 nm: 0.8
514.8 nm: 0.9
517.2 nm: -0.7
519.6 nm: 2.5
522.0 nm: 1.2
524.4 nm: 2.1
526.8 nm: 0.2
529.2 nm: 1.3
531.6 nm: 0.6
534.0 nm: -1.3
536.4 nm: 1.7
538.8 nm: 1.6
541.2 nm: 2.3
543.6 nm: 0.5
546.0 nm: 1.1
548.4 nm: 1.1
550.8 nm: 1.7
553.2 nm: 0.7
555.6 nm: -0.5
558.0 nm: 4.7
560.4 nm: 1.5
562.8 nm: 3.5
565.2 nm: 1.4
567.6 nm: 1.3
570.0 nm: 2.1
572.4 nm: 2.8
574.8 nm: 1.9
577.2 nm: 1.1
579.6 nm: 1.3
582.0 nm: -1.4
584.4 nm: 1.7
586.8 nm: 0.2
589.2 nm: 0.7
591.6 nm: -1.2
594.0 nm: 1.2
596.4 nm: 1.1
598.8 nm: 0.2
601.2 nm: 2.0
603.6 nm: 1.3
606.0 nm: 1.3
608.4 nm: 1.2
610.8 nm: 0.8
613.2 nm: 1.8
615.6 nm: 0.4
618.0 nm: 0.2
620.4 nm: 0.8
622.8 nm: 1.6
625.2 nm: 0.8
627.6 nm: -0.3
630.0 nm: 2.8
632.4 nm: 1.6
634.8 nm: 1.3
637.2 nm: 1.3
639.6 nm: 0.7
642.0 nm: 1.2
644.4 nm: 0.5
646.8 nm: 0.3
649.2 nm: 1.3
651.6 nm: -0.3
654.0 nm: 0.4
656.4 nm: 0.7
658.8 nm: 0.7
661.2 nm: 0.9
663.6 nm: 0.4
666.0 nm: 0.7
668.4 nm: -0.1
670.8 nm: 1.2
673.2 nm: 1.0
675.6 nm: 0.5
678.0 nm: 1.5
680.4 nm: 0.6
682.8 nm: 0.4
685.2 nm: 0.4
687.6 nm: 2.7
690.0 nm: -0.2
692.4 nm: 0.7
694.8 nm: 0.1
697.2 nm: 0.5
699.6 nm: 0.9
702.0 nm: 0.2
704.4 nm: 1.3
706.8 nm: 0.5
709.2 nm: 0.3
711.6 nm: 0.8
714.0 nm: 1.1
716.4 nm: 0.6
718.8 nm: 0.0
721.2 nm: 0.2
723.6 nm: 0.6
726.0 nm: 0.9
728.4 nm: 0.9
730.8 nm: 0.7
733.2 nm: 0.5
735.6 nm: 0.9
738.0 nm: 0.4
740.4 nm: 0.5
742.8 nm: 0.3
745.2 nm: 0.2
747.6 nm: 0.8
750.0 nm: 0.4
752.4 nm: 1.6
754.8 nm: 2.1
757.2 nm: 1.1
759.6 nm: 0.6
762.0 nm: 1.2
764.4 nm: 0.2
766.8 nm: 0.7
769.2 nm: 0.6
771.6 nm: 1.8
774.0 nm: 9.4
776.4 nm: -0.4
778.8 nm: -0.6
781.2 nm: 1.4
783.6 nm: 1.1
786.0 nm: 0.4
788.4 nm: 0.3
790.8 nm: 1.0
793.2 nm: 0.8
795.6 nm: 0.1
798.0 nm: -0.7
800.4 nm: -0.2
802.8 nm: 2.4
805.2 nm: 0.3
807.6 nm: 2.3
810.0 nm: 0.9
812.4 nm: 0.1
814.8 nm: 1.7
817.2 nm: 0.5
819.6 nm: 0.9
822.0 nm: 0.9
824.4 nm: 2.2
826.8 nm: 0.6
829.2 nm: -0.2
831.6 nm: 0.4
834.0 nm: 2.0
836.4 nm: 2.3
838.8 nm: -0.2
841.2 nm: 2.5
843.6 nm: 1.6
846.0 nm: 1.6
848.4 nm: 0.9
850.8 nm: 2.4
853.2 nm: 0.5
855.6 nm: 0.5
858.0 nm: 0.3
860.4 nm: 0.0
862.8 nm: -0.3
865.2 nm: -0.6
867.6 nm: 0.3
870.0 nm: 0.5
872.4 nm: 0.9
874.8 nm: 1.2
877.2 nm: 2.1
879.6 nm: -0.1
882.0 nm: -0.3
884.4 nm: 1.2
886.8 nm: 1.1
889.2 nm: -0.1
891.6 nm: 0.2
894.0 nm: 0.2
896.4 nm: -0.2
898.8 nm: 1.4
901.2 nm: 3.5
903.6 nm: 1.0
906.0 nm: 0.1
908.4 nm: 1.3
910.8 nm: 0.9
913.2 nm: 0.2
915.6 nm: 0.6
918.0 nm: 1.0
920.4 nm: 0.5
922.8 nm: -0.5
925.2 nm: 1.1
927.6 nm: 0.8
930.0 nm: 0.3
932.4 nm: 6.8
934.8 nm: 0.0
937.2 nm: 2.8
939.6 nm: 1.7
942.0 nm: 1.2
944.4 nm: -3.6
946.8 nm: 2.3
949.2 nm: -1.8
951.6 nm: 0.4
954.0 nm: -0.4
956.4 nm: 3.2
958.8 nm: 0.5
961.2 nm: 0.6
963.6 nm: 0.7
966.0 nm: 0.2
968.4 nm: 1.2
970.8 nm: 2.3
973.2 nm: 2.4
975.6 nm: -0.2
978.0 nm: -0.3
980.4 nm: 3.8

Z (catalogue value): 1.08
